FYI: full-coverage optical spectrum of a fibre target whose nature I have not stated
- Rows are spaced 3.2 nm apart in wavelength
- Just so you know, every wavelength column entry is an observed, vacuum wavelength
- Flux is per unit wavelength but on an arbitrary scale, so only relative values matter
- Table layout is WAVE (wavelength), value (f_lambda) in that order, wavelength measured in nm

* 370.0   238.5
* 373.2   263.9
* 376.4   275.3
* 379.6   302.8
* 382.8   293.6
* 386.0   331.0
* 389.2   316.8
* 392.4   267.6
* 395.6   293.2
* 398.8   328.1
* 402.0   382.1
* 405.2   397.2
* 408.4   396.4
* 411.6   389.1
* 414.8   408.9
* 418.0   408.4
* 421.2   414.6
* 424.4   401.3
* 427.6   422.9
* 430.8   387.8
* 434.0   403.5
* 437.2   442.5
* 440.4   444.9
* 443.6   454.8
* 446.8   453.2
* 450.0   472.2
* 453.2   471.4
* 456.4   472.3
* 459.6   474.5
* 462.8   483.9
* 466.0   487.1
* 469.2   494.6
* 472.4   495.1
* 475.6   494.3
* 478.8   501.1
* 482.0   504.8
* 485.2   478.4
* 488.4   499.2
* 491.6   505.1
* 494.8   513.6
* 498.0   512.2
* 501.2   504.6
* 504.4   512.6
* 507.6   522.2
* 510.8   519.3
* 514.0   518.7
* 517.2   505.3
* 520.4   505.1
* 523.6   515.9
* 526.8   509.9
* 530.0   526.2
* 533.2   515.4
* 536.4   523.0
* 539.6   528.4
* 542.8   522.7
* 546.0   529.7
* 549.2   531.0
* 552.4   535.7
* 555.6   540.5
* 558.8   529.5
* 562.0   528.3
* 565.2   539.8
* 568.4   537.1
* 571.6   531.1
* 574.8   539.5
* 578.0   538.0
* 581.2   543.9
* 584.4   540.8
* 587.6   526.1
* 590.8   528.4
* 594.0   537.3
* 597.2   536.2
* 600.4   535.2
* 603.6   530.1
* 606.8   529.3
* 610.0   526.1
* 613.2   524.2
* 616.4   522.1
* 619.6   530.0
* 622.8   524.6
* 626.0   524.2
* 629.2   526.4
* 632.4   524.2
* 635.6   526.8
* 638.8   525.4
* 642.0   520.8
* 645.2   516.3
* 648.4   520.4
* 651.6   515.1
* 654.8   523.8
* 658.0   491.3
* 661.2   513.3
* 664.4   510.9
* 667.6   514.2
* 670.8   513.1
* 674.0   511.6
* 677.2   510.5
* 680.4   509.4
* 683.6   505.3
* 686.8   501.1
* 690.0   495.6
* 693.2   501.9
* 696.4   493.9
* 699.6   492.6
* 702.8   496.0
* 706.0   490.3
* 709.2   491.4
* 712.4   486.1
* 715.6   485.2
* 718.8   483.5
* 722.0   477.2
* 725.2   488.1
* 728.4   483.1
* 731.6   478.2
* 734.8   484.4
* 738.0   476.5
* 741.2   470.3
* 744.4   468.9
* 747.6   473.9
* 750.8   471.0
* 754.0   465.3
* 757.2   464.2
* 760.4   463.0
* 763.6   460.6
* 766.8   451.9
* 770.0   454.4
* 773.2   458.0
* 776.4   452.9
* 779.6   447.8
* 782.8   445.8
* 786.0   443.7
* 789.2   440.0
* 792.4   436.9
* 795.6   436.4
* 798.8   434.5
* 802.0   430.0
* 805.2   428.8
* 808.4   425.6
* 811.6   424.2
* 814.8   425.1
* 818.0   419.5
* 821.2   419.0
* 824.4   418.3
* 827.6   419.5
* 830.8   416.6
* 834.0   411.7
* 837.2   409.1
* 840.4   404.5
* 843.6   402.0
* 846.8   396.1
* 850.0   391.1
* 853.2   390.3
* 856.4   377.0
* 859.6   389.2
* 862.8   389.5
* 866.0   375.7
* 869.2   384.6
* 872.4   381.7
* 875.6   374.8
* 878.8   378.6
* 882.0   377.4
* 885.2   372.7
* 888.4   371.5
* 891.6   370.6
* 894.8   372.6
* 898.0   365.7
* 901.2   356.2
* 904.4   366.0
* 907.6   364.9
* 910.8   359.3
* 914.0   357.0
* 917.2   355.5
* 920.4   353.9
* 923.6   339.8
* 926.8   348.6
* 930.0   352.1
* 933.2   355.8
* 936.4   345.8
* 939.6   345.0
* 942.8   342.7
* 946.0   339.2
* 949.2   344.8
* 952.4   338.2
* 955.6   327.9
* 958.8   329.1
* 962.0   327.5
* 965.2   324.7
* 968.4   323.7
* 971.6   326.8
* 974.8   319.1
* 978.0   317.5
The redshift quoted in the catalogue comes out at 0.00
